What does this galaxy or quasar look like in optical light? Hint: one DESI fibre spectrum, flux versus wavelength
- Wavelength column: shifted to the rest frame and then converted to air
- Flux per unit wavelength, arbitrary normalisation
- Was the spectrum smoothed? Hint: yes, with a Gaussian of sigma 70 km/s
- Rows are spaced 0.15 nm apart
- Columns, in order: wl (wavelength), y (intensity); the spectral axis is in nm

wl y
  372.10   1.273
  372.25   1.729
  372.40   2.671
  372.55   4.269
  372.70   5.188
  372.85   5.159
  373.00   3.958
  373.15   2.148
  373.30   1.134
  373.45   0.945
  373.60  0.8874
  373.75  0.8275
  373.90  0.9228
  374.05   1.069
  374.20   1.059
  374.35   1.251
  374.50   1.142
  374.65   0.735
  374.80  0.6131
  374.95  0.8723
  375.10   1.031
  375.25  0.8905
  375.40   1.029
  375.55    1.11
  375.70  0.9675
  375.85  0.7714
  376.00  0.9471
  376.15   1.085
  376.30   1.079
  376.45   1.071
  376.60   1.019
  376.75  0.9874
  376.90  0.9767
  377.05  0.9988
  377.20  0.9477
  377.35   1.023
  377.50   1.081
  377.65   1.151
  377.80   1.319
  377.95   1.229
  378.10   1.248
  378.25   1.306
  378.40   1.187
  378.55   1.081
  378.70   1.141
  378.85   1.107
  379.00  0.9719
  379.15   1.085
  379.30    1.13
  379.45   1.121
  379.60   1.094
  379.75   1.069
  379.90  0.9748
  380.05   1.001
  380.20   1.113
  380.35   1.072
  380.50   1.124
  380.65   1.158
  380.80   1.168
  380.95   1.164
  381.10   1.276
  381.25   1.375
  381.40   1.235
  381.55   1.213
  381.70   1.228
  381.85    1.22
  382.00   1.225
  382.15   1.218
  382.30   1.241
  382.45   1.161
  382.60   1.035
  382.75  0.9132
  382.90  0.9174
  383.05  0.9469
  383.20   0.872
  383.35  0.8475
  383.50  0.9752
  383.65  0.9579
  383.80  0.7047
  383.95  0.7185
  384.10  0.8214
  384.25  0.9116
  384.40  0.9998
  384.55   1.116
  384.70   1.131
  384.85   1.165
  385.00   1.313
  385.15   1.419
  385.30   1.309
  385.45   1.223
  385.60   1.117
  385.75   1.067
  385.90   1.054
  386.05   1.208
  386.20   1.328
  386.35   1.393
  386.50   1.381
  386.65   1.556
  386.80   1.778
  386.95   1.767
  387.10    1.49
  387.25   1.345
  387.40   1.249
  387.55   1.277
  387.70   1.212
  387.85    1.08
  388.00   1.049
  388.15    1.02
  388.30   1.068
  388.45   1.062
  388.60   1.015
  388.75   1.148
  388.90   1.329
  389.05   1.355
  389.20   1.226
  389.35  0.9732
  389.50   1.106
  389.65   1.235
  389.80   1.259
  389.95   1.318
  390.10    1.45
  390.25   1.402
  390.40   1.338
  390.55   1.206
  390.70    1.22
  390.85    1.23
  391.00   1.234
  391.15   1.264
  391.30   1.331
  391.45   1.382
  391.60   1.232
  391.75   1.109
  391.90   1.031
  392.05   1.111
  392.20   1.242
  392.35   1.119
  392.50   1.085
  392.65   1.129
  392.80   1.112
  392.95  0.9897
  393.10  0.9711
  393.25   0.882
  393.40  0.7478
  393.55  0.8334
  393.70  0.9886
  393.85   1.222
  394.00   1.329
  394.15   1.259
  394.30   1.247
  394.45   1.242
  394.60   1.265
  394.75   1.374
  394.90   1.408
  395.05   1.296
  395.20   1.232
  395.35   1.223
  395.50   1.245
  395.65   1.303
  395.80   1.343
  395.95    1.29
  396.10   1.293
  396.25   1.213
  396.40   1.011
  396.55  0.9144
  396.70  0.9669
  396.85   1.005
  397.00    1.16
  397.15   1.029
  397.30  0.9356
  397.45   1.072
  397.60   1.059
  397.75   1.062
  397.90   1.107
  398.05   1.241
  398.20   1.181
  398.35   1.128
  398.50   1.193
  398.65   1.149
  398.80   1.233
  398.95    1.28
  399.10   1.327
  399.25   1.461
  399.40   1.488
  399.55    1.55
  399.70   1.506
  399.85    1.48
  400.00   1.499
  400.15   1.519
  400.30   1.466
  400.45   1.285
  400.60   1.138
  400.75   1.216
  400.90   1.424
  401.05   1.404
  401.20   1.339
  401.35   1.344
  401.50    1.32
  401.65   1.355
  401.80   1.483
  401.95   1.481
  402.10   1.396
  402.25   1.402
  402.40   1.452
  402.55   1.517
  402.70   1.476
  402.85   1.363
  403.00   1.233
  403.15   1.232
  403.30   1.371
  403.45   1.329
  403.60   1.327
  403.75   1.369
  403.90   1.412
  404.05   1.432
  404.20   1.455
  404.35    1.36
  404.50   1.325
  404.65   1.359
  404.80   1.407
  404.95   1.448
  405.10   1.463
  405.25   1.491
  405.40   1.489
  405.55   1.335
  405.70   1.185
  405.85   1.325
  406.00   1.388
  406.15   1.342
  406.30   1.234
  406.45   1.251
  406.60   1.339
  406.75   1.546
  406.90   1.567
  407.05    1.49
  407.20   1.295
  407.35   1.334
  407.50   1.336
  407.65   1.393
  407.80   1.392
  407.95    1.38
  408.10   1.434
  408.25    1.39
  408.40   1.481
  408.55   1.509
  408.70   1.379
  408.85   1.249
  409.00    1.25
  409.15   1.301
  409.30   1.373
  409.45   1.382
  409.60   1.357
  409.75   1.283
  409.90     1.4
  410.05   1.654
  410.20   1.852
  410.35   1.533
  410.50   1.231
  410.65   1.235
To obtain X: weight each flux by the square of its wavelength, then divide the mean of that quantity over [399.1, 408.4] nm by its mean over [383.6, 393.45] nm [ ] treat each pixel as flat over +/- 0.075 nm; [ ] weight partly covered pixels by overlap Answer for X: 1.3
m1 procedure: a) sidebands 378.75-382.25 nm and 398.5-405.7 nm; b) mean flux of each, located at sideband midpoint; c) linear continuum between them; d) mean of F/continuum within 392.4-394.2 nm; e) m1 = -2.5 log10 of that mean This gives 0.227 mag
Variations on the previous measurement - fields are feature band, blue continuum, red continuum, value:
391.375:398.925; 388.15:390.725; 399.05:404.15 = 0.14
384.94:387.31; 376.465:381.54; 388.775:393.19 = -0.16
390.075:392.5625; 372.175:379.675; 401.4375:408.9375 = 0.13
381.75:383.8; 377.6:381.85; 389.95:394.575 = 0.13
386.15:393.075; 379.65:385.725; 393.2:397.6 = -0.11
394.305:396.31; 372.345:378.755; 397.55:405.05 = 0.07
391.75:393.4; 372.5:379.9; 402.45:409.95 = 0.28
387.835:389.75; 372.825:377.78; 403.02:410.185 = 0.13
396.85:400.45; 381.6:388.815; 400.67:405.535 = 0.06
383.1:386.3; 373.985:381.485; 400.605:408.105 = 0.09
